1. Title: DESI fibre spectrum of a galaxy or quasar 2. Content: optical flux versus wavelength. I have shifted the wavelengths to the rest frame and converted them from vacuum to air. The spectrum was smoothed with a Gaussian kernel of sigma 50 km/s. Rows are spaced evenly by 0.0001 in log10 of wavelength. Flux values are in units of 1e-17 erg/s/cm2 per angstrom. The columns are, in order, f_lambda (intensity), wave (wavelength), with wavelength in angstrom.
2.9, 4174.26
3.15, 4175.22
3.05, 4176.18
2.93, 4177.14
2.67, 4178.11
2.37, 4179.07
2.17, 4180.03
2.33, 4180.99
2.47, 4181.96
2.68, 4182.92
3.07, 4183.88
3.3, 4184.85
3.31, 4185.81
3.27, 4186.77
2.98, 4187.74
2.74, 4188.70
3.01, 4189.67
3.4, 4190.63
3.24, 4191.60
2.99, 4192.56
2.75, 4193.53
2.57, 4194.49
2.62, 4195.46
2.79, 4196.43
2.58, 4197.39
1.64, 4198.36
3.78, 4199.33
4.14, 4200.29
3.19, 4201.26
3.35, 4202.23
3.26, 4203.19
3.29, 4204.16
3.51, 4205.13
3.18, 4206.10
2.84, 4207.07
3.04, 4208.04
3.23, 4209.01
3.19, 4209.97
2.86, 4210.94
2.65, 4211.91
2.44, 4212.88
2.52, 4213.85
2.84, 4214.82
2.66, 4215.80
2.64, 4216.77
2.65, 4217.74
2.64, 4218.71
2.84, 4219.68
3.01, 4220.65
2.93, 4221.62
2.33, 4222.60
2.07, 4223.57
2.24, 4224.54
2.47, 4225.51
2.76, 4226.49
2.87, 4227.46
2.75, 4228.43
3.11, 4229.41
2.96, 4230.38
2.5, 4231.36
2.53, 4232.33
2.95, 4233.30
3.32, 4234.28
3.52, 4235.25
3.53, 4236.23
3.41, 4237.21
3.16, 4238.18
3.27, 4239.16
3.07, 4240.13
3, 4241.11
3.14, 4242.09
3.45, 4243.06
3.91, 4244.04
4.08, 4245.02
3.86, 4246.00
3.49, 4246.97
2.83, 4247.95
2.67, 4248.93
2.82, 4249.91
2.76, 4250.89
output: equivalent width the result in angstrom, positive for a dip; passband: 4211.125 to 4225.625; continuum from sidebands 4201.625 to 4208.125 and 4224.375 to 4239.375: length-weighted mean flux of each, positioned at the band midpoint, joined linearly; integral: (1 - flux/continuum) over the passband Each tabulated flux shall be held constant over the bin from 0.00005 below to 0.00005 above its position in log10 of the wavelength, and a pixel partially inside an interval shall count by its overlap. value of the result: 2.3 angstrom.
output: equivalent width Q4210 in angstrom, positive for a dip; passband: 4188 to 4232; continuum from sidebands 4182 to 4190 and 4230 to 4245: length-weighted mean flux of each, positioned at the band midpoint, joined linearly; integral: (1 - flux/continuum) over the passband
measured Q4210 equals 3.34 angstrom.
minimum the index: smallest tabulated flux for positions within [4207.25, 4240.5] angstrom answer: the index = 2.07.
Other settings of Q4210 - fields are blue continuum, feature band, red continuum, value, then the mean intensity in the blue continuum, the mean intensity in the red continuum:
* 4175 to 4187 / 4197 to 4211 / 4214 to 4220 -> -2.1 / 2.81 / 2.7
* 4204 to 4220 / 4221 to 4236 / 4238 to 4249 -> 1.7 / 2.88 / 3.36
